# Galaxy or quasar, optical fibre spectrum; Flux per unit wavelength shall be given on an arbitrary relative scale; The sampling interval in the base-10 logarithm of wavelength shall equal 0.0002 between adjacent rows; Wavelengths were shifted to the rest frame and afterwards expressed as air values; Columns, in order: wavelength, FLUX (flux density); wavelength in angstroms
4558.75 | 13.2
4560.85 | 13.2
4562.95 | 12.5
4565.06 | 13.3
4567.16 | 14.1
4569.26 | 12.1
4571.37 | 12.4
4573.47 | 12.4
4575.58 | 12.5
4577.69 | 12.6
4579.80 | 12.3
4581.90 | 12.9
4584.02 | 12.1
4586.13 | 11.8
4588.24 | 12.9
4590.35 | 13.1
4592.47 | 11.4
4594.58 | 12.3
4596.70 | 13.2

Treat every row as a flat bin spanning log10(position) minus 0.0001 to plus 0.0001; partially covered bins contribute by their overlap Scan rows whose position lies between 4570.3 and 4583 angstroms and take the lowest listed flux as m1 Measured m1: 12.3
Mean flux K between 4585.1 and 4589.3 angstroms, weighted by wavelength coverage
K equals 12.4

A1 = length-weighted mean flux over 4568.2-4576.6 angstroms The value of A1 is 12.4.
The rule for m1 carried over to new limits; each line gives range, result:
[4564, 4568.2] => 13.3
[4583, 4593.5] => 11.4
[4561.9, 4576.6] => 12.1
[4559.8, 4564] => 12.5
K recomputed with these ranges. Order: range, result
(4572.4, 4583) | 12.5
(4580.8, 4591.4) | 12.6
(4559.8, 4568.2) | 13.3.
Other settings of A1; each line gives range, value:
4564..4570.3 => 13.2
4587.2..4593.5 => 12.5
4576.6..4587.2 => 12.3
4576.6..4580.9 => 12.5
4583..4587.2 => 12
